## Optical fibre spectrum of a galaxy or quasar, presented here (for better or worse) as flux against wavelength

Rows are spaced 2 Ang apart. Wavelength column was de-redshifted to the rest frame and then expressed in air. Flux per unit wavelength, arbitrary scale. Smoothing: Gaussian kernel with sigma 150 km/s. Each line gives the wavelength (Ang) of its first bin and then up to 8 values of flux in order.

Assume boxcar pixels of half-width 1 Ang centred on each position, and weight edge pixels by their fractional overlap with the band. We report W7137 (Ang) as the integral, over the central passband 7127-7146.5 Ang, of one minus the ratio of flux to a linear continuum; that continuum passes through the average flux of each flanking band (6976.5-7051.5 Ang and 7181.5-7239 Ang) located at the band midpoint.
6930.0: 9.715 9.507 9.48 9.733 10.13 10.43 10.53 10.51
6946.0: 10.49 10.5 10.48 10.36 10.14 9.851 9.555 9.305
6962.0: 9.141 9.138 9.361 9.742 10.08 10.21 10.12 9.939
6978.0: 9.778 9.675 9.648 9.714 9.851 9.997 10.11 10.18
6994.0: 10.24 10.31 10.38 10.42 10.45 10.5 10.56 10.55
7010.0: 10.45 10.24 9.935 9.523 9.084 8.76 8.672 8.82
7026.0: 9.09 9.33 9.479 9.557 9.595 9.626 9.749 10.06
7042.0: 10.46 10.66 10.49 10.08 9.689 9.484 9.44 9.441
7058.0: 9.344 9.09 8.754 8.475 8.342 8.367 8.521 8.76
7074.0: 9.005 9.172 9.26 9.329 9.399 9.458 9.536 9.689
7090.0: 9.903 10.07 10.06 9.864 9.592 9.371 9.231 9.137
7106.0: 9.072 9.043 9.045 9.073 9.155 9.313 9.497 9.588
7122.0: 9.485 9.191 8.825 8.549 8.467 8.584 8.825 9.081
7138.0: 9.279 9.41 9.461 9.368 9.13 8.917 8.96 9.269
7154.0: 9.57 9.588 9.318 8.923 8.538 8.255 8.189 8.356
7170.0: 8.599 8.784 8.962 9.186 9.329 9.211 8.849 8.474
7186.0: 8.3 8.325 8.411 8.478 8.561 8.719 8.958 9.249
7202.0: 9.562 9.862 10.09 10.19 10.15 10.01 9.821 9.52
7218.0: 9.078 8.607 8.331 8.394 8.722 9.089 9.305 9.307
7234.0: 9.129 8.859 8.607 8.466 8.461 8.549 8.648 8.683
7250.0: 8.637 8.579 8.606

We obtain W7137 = 0.7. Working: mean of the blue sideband 9.88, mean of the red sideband 9.07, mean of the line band 9.01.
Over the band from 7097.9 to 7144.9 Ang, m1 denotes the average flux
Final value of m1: 9.14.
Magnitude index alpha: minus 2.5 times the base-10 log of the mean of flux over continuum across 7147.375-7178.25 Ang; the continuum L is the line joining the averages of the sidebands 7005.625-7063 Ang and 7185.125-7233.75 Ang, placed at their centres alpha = 0.04 mag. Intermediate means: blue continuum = 9.65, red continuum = 9.13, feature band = 8.91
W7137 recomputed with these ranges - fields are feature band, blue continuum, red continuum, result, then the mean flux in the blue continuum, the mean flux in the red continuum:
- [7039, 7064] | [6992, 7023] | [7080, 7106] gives 0.2 Ang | 10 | 9.58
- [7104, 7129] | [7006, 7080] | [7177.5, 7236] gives 0.4 Ang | 9.44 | 9.1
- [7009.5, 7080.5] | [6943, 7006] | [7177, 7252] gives 2.4 Ang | 10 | 8.99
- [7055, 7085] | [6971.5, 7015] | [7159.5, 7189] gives 1.7 Ang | 10.1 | 8.68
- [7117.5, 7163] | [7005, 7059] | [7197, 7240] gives 1.6 Ang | 9.71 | 9.26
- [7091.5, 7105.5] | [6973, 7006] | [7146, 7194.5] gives -0.4 Ang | 10.1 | 8.82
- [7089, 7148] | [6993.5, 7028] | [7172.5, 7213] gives 1.1 Ang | 9.86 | 9.14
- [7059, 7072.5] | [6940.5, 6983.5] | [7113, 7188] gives 1.2 Ang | 9.93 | 8.99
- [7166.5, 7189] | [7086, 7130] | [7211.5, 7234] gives 1.1 Ang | 9.35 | 9.09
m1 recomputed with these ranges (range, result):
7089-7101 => 9.81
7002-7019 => 10.1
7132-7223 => 9.06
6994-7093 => 9.59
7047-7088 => 9.16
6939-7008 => 10.1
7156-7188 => 8.76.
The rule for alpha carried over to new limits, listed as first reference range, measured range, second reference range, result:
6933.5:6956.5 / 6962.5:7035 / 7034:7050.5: 0.04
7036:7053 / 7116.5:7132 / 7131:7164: 0.03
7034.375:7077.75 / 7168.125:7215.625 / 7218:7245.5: -0.03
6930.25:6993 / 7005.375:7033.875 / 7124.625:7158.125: 0.01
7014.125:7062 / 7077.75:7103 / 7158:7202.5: -0.04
